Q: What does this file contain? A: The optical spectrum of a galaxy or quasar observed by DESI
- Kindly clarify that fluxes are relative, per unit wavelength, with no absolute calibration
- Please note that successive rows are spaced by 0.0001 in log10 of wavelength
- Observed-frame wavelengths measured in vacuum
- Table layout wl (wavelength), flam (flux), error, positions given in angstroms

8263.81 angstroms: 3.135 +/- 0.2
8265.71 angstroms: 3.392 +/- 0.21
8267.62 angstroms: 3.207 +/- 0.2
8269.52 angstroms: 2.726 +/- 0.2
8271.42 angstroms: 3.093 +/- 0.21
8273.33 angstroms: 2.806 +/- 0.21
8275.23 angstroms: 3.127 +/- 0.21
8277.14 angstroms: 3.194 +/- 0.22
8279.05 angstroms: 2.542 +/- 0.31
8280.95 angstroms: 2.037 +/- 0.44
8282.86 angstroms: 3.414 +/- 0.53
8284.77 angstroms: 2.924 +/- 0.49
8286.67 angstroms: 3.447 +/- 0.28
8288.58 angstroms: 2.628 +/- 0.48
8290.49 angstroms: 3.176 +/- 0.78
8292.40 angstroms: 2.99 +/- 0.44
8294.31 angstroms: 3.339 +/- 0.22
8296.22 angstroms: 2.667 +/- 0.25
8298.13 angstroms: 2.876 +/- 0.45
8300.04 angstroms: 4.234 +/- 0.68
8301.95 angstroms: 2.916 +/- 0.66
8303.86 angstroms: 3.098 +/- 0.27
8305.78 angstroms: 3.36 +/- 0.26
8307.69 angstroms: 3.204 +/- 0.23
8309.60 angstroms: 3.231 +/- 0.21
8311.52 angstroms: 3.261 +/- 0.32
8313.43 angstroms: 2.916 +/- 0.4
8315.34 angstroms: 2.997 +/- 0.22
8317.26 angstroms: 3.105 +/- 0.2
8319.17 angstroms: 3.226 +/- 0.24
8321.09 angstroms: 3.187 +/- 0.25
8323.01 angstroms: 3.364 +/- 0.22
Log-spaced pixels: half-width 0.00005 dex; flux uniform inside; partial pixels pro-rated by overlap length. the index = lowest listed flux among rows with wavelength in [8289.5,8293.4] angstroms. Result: 2.99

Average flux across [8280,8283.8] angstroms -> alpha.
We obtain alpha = 2.72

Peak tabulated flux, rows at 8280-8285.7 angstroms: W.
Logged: 3.414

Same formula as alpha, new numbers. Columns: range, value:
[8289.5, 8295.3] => 3.16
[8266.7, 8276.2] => 2.99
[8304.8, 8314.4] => 3.19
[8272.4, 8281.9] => 2.74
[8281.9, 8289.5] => 3.11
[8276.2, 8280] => 2.87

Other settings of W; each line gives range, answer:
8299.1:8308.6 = 4.234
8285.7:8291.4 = 3.447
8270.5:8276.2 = 3.127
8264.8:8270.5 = 3.392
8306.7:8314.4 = 3.261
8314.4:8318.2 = 3.105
